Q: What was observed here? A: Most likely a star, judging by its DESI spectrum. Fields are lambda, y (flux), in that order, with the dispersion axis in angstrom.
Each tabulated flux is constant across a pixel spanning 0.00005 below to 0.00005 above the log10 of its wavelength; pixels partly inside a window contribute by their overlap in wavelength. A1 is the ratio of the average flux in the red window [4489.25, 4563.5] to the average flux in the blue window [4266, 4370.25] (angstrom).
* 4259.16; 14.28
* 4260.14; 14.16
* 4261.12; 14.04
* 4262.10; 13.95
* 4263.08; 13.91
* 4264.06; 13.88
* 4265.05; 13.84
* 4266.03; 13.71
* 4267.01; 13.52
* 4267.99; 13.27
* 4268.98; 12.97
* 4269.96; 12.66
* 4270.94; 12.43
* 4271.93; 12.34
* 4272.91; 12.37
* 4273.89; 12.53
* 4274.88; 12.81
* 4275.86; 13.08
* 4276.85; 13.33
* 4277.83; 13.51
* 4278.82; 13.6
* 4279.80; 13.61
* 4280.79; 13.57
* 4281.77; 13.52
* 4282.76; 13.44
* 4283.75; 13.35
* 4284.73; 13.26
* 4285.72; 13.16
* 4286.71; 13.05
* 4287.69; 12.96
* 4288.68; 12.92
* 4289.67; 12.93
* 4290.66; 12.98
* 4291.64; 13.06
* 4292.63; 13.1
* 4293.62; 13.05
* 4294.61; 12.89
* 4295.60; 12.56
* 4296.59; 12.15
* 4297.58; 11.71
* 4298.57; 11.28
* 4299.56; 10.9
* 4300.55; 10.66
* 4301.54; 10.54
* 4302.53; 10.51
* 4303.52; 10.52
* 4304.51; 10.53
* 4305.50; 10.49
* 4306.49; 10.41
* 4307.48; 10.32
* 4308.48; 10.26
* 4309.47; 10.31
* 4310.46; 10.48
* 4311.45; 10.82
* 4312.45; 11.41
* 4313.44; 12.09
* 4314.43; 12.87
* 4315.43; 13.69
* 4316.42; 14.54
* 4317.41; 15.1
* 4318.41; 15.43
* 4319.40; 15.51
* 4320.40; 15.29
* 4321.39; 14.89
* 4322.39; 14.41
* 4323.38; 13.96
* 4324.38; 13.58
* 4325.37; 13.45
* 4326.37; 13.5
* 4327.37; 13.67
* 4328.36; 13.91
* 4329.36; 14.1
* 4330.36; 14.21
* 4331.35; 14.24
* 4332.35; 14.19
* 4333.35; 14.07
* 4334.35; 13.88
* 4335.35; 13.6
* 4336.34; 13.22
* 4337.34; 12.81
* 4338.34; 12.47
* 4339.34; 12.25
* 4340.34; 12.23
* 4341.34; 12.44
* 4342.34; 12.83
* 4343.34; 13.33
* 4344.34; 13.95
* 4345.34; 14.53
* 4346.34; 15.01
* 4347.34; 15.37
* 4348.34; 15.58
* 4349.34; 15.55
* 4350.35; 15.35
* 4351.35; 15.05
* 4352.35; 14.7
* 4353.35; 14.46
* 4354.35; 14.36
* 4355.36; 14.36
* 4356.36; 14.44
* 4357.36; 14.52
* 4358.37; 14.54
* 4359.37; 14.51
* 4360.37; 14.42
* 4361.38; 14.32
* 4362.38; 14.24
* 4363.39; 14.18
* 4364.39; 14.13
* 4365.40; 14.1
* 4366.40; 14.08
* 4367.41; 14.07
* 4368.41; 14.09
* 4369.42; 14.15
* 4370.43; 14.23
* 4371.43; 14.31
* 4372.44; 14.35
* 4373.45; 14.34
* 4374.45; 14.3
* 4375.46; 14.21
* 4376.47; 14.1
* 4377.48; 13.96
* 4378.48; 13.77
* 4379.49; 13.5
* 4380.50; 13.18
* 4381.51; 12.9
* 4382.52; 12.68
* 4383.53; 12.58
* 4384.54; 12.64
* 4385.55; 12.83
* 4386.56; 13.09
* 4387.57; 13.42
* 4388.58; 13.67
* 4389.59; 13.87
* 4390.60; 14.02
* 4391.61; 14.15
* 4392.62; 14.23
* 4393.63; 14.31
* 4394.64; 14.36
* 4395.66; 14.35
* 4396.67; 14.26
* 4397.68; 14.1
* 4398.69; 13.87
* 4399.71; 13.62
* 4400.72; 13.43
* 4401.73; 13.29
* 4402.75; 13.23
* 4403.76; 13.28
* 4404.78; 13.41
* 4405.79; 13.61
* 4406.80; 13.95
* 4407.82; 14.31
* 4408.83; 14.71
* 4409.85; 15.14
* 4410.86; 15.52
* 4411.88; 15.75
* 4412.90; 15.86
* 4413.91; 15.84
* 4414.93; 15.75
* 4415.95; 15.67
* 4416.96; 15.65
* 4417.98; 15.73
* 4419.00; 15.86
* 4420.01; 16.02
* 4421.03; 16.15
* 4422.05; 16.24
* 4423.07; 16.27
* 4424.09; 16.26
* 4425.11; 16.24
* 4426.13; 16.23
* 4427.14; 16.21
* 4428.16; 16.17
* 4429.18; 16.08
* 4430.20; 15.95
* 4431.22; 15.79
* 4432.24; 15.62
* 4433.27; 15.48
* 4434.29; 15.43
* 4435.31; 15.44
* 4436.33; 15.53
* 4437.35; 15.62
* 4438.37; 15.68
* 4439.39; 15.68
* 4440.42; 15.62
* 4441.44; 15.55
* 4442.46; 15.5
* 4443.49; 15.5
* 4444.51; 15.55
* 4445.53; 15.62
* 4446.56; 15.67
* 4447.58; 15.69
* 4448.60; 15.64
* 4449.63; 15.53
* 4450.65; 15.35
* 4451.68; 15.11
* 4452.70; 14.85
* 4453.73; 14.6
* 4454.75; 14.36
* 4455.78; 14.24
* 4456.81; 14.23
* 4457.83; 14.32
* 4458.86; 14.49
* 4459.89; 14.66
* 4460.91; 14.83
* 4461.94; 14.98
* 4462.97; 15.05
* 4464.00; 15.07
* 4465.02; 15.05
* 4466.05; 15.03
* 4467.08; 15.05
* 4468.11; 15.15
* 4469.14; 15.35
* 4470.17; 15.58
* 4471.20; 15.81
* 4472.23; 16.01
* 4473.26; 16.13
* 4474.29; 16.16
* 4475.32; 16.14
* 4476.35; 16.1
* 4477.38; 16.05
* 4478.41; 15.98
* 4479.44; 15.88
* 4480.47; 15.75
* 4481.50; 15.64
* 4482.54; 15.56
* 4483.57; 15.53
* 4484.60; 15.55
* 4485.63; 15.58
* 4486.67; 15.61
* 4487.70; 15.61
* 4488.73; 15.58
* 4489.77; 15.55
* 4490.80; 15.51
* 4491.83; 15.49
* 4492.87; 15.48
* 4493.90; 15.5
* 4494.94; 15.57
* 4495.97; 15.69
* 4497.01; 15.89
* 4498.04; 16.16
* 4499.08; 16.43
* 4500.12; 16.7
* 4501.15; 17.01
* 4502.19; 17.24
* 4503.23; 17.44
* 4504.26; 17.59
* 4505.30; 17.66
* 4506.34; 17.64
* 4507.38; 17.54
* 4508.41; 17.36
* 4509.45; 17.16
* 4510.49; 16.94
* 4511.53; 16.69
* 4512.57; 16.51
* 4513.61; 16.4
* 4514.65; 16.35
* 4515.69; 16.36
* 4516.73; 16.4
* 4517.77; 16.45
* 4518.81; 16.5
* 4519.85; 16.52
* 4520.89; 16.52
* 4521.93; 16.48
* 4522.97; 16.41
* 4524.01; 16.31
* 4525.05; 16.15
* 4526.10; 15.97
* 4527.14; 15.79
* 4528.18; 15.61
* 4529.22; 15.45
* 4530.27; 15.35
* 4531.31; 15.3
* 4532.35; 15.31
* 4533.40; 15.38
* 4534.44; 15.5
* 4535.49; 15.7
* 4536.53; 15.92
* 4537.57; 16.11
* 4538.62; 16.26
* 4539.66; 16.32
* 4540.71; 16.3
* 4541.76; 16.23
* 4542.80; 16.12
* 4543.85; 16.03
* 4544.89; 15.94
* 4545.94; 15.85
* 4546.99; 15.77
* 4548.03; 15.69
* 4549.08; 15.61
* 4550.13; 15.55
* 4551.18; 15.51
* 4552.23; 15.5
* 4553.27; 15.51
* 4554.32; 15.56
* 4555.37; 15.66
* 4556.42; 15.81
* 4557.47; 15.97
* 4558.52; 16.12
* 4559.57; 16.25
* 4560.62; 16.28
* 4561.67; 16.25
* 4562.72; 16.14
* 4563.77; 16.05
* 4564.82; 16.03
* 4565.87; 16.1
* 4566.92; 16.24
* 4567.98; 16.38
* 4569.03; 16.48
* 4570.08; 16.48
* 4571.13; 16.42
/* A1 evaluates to 1.2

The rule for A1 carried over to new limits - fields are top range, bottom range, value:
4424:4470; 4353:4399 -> 1.10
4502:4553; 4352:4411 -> 1.16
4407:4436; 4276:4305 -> 1.26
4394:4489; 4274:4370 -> 1.15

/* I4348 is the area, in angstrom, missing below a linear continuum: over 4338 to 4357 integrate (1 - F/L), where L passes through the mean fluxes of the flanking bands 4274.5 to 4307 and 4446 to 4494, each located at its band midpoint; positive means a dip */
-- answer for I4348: -1.1 angstrom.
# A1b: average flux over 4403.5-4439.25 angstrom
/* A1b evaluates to 15.5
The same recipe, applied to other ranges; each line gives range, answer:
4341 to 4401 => 14.1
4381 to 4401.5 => 13.6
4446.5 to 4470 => 15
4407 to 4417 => 15.4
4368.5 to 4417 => 14.1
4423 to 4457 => 15.5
